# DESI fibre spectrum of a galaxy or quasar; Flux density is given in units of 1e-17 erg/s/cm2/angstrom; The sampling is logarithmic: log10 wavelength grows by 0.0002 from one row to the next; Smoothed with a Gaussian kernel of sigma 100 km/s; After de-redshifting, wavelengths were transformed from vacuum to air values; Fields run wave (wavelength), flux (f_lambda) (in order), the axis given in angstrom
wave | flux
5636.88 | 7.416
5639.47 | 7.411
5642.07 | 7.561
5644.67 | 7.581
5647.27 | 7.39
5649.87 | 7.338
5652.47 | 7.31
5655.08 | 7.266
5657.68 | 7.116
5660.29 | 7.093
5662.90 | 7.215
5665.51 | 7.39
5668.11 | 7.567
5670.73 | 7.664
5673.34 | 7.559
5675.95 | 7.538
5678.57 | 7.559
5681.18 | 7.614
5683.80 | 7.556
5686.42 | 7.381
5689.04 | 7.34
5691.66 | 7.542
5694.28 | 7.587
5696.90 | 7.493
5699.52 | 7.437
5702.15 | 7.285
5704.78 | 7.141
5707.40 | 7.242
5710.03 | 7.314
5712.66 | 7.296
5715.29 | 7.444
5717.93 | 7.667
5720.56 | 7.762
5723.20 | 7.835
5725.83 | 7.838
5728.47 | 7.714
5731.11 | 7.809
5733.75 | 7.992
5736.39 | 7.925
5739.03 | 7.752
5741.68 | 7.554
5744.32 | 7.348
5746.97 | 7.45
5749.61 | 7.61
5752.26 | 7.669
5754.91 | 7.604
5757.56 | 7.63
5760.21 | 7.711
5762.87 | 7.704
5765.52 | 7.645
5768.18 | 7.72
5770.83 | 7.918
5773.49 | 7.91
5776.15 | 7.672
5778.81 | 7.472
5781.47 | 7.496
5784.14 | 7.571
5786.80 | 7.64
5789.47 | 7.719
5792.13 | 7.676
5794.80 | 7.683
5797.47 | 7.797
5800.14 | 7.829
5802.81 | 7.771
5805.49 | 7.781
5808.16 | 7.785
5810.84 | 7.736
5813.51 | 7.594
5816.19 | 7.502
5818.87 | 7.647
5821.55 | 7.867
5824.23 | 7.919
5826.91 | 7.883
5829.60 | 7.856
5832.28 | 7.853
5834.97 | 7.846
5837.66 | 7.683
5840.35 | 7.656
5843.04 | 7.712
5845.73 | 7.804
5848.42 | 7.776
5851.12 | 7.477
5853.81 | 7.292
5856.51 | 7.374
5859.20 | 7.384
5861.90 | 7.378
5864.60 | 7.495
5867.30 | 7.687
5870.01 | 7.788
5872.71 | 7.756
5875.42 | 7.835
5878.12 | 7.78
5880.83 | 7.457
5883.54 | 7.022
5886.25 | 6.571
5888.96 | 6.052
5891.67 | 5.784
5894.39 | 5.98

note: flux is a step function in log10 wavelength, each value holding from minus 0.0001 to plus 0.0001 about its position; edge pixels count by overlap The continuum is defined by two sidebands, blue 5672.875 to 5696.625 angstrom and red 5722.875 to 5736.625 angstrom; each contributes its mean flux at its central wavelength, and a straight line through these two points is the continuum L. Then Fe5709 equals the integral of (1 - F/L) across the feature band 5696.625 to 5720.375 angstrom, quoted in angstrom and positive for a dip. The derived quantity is 1.0 angstrom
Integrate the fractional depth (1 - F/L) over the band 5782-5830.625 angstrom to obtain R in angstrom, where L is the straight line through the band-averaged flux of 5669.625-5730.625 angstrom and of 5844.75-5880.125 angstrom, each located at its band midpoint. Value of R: -1.0 angstrom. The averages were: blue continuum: 7.52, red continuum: 7.6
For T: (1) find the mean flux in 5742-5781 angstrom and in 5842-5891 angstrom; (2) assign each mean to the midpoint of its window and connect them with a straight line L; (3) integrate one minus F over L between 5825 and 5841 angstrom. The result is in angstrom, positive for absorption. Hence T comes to -0.7 angstrom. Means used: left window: 7.64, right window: 7.4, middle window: 7.8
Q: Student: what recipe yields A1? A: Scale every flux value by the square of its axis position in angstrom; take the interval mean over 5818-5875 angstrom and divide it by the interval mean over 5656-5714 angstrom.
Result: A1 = 1.10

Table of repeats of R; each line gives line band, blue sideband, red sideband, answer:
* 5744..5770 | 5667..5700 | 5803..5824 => 0.0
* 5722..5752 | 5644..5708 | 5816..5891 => -1.0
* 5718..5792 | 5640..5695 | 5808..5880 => -1.3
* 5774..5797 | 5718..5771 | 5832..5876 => 0.1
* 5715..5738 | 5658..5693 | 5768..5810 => -0.7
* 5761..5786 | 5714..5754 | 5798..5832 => 0.2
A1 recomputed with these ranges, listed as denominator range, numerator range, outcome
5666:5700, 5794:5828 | 1.08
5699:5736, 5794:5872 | 1.06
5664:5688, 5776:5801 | 1.06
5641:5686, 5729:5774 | 1.07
